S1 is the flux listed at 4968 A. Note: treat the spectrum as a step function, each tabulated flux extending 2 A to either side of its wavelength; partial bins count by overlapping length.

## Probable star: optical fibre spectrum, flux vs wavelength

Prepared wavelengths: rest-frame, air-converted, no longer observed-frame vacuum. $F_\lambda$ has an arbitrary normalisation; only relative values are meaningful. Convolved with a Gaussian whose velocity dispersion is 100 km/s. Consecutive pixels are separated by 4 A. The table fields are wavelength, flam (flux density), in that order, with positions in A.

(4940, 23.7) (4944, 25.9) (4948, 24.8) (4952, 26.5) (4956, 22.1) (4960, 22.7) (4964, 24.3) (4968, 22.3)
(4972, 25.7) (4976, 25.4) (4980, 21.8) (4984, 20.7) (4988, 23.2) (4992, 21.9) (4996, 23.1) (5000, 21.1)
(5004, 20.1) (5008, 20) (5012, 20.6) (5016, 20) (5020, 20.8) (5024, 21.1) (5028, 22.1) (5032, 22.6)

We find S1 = 22.3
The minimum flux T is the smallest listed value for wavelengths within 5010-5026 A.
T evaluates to 20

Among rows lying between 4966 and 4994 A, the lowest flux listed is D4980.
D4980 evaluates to 20.7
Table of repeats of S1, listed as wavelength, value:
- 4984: 20.7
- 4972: 25.7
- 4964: 24.3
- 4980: 21.8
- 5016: 20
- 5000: 21.1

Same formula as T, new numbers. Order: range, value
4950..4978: 22.1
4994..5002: 21.1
